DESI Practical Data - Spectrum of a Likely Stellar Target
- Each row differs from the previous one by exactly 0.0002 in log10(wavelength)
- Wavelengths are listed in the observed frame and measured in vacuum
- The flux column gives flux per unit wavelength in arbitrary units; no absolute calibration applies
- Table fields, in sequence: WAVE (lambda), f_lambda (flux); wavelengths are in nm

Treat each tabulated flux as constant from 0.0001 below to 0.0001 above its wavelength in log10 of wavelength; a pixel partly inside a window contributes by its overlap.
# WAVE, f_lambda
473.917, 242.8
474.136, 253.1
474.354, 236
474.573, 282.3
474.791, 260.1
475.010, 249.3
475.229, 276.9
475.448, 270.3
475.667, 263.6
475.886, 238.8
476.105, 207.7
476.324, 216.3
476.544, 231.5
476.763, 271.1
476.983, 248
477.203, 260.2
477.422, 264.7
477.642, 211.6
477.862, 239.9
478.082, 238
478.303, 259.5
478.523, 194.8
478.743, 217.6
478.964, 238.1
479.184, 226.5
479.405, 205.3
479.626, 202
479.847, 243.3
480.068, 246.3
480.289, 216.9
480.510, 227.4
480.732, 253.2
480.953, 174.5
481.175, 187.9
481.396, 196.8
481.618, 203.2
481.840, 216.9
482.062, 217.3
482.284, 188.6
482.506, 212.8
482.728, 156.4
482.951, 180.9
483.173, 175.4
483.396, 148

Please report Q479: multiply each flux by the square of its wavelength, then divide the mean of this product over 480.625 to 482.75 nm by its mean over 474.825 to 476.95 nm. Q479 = 0.8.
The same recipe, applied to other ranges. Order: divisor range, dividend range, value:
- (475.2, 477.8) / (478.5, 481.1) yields 0.91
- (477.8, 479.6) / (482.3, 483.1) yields 0.83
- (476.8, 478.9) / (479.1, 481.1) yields 0.94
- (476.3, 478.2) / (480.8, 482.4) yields 0.83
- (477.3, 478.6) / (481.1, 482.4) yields 0.87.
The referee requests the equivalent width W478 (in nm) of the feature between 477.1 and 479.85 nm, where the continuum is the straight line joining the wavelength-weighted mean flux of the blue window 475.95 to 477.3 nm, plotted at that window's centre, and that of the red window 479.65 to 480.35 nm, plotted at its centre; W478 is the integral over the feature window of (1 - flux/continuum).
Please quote 0.06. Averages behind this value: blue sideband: 239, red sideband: 233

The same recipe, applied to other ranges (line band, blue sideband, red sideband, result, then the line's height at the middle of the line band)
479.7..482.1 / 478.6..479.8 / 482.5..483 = -0.211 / 199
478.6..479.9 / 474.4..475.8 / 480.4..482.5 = 0.040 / 227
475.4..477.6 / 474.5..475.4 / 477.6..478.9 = 0.025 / 249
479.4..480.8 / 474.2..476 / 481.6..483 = -0.084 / 216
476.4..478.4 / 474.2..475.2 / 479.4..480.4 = -0.048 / 241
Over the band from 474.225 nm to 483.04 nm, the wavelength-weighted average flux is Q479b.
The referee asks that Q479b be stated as 228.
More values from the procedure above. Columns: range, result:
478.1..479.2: 228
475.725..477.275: 239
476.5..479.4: 238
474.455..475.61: 267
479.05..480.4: 224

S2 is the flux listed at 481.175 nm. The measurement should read 187.9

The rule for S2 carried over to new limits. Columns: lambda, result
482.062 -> 217.3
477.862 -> 239.9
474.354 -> 236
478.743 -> 217.6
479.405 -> 205.3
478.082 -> 238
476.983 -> 248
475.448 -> 270.3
